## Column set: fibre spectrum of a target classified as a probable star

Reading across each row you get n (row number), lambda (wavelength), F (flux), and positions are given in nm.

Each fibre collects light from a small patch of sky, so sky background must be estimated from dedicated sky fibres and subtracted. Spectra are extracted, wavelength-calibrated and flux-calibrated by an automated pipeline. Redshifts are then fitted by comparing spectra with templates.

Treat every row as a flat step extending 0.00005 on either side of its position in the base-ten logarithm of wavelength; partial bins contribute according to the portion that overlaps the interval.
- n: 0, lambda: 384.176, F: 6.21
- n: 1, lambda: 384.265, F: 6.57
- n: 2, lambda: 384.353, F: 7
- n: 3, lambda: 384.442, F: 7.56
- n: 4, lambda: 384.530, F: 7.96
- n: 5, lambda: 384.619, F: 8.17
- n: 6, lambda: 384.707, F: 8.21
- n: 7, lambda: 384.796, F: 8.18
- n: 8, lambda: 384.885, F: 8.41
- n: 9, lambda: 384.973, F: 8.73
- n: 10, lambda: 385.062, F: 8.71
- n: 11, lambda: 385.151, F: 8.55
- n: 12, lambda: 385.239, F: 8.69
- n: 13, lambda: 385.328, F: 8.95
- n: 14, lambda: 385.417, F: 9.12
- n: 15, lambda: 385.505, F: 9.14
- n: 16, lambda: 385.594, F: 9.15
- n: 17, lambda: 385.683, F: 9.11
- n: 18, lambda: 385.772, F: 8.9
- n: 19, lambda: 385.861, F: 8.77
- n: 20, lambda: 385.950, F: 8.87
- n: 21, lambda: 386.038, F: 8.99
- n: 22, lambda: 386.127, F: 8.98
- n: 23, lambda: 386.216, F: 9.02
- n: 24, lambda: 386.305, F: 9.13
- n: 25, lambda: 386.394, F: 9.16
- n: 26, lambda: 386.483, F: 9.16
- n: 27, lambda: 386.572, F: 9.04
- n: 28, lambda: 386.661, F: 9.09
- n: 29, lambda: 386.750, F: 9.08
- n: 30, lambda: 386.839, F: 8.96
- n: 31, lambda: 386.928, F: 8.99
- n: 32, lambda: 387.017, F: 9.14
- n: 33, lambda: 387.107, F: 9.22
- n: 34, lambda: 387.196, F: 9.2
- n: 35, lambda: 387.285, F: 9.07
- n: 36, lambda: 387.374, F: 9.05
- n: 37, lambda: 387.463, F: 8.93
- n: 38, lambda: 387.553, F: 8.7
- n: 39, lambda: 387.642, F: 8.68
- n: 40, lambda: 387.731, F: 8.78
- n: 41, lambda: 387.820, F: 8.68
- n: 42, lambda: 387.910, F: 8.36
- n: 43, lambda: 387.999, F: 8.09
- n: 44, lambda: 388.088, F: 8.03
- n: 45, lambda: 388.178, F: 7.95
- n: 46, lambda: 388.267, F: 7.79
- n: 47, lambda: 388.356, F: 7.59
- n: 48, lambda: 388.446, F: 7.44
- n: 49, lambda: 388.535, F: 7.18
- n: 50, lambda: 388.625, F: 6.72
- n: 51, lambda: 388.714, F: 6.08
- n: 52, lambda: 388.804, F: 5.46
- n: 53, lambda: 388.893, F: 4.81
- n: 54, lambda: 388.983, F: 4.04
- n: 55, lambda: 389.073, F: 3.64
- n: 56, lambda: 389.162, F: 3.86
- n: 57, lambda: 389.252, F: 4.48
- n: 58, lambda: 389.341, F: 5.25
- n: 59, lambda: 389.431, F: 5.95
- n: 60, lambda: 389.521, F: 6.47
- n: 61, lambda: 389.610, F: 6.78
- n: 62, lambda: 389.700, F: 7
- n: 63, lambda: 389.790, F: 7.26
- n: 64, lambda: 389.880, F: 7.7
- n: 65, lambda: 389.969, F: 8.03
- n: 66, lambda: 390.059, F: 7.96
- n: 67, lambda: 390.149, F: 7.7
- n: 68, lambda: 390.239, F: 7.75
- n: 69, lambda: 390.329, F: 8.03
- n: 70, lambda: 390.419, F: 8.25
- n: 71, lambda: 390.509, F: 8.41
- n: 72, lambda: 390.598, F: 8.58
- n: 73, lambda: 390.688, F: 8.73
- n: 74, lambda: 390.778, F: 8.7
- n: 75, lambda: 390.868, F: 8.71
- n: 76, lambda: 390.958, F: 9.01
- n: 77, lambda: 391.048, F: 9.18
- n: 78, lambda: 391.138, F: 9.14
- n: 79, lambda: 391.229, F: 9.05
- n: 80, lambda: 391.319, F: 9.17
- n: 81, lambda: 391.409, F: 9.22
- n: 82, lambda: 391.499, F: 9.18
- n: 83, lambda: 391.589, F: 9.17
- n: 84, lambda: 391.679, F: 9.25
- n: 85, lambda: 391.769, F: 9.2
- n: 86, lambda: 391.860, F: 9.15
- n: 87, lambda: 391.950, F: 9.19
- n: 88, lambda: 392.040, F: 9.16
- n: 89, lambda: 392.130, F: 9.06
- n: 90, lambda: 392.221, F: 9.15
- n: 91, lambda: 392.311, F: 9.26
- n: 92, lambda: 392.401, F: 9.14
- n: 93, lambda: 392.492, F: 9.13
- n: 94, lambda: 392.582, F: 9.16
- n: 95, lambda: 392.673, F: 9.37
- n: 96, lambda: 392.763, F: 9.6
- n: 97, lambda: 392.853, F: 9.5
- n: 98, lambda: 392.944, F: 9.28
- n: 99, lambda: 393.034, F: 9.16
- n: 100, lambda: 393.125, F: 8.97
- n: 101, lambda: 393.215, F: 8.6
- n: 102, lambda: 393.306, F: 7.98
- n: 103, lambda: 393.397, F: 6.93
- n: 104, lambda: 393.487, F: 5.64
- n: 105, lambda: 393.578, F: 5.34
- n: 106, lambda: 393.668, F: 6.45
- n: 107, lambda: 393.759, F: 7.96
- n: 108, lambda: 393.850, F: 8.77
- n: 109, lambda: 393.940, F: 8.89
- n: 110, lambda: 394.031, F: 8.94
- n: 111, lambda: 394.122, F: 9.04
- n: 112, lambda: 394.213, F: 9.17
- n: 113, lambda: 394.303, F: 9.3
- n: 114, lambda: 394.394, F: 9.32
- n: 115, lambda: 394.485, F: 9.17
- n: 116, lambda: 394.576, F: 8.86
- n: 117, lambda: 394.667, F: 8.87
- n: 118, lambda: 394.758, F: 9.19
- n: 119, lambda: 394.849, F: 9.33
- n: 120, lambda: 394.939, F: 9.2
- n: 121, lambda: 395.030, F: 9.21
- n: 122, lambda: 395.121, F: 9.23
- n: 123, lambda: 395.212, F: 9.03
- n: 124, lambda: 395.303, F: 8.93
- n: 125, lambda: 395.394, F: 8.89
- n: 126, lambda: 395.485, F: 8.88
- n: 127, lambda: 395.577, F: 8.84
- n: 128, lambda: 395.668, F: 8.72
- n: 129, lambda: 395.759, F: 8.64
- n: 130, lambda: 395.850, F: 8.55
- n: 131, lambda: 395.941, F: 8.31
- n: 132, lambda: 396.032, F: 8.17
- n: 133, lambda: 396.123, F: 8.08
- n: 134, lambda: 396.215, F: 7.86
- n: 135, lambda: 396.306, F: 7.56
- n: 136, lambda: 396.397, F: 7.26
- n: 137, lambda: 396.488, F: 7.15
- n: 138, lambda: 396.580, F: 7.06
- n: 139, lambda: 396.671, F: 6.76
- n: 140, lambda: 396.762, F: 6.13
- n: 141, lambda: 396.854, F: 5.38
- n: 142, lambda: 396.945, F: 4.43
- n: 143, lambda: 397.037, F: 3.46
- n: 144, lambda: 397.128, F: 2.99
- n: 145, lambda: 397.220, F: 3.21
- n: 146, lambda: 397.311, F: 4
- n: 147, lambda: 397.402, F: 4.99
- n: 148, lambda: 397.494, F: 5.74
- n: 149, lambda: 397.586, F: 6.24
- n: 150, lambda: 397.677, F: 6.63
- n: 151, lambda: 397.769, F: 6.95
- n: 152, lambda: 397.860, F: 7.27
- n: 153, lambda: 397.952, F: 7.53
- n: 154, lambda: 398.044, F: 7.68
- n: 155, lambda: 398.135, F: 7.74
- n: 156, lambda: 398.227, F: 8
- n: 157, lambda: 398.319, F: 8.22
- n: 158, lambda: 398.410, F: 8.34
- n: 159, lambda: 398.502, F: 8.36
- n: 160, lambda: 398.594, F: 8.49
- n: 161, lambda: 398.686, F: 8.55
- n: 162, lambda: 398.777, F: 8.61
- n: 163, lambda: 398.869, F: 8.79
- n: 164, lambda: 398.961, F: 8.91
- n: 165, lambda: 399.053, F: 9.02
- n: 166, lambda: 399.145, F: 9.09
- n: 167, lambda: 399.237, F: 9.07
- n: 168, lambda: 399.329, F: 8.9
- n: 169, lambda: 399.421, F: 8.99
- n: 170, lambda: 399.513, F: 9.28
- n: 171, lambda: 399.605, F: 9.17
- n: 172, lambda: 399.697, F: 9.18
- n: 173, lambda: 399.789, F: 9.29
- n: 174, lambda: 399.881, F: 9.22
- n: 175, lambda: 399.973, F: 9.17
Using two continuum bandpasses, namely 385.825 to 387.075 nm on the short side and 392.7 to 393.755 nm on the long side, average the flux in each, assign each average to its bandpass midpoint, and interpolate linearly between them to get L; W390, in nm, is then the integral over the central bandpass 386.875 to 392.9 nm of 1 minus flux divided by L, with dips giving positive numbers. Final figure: 0.29 nm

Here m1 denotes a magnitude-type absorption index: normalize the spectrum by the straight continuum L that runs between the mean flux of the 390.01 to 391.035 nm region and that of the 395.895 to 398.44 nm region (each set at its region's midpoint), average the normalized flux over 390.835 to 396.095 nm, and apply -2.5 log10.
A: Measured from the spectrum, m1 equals -0.17 mag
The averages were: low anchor 8.37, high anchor 6.53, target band 8.81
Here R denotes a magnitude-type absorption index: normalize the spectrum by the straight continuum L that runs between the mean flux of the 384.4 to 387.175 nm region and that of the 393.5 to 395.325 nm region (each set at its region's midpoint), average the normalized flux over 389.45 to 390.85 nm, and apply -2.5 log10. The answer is 0.12 mag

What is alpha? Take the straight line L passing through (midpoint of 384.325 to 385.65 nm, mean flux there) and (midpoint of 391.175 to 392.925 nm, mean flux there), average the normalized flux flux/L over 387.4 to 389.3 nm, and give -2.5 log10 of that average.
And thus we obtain 0.26 mag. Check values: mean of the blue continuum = 8.46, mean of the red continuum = 9.21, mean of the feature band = 6.93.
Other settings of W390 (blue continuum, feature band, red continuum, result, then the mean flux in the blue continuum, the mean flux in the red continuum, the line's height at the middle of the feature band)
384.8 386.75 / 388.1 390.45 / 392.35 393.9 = 0.55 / 8.93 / 8.3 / 8.63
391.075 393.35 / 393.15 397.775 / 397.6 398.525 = 0.43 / 9.13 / 7.61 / 8.29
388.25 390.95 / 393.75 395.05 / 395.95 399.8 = -0.34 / 6.9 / 7.34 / 7.16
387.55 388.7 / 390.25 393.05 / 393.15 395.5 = -0.26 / 7.93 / 8.51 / 8.26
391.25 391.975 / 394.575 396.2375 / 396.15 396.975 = -0.34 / 9.19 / 6.69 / 7.28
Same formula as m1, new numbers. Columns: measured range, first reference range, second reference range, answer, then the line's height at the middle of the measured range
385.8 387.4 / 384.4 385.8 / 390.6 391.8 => -0.04 mag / 8.7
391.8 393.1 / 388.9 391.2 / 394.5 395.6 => -0.14 mag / 8.08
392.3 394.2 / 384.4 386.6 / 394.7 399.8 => -0.05 mag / 8.08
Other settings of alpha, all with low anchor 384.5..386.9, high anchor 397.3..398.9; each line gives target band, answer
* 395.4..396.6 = -0.07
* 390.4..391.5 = -0.08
